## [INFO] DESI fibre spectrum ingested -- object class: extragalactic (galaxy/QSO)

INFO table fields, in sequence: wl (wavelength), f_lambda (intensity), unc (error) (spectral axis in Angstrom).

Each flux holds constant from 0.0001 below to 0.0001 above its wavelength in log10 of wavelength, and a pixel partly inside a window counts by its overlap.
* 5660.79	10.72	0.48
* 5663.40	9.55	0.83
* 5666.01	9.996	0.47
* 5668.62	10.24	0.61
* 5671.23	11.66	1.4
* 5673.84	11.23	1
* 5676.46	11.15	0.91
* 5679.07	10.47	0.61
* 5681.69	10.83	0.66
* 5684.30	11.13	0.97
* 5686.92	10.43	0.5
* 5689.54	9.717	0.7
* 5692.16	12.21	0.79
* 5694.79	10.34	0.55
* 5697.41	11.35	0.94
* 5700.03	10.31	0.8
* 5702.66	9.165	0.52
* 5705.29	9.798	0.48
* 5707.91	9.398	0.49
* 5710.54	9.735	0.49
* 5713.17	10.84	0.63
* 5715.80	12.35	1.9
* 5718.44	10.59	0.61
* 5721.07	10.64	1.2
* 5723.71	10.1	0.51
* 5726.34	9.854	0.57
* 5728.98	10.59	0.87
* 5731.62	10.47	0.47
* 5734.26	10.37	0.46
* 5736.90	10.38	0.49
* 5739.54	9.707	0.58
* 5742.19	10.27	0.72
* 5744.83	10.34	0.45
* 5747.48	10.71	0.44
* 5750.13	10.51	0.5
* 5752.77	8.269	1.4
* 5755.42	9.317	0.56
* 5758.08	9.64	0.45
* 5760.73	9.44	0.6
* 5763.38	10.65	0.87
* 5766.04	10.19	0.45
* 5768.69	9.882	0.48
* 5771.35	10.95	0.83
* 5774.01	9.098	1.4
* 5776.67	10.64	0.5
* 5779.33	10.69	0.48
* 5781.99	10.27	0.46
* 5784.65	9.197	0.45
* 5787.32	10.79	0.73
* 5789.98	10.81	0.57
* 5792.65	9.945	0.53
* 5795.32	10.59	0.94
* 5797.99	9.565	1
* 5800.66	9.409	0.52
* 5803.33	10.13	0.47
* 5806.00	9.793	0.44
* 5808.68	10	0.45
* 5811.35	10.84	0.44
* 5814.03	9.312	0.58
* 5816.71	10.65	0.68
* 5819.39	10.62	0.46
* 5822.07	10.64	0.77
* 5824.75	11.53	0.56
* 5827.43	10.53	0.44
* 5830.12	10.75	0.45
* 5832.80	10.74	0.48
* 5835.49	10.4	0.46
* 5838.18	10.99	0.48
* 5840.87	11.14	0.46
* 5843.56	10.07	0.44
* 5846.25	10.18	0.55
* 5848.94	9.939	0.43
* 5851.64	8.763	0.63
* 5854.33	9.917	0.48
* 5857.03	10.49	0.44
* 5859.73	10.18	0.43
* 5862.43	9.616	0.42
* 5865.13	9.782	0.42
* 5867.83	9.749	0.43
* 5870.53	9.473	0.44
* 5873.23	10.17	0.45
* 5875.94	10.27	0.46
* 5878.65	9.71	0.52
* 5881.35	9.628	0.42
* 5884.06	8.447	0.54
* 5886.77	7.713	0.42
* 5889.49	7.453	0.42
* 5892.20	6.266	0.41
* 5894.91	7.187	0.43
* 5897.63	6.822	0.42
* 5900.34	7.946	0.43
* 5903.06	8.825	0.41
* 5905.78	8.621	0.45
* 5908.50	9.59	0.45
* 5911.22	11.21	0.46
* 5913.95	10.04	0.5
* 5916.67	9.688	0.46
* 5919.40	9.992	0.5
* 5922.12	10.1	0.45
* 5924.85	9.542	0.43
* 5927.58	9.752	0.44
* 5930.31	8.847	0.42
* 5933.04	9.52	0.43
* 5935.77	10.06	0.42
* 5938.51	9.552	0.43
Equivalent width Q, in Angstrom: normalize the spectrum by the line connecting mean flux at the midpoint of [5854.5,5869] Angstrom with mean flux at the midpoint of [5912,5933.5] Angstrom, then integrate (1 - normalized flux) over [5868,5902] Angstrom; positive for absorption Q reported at 4.84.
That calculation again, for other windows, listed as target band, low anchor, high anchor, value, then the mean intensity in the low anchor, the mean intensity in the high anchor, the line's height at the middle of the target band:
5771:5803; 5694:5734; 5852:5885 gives -0.2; 10.4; 9.77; 10.1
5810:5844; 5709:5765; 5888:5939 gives -3.7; 10.2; 8.99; 9.59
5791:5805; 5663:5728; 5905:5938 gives 0.3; 10.5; 9.76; 10.2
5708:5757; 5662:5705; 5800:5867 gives 1.1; 10.6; 10.3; 10.5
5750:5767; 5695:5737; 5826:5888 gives 1.0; 10.4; 9.95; 10.2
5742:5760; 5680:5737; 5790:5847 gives 1.1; 10.5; 10.4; 10.4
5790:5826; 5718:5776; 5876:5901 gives -4.1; 10.1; 8.03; 9.2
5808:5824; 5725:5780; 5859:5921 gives -1.3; 10.1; 9.05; 9.61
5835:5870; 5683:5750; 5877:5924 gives -3.2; 10.4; 8.8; 9.22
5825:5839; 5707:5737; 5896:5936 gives -1.3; 10.5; 9.34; 9.82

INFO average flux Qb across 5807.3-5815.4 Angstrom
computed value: 10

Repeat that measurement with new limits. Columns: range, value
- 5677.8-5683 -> 10.7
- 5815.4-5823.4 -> 10.6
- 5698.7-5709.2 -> 9.68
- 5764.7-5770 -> 10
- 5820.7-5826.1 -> 11.1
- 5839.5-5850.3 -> 10.3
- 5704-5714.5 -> 9.96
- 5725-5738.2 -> 10.3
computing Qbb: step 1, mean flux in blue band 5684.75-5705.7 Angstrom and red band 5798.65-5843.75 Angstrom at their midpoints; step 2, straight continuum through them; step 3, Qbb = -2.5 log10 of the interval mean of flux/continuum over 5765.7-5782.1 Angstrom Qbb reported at 0.02 mag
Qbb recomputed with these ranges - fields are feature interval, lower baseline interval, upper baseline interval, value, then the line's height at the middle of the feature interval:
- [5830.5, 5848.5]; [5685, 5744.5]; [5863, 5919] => -0.13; 9.38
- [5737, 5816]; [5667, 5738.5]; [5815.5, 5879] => 0.04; 10.4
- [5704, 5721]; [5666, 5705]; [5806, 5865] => 0.01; 10.6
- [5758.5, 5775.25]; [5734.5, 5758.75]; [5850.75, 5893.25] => -0.02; 9.82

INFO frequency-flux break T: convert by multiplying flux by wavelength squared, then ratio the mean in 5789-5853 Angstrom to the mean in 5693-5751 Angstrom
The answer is 1.0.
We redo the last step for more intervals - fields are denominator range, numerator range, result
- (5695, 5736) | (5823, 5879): 1.03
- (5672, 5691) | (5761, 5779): 0.98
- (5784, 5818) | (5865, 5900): 0.88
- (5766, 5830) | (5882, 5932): 0.89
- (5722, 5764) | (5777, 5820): 1.03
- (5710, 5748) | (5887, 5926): 0.89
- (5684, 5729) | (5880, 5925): 0.90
